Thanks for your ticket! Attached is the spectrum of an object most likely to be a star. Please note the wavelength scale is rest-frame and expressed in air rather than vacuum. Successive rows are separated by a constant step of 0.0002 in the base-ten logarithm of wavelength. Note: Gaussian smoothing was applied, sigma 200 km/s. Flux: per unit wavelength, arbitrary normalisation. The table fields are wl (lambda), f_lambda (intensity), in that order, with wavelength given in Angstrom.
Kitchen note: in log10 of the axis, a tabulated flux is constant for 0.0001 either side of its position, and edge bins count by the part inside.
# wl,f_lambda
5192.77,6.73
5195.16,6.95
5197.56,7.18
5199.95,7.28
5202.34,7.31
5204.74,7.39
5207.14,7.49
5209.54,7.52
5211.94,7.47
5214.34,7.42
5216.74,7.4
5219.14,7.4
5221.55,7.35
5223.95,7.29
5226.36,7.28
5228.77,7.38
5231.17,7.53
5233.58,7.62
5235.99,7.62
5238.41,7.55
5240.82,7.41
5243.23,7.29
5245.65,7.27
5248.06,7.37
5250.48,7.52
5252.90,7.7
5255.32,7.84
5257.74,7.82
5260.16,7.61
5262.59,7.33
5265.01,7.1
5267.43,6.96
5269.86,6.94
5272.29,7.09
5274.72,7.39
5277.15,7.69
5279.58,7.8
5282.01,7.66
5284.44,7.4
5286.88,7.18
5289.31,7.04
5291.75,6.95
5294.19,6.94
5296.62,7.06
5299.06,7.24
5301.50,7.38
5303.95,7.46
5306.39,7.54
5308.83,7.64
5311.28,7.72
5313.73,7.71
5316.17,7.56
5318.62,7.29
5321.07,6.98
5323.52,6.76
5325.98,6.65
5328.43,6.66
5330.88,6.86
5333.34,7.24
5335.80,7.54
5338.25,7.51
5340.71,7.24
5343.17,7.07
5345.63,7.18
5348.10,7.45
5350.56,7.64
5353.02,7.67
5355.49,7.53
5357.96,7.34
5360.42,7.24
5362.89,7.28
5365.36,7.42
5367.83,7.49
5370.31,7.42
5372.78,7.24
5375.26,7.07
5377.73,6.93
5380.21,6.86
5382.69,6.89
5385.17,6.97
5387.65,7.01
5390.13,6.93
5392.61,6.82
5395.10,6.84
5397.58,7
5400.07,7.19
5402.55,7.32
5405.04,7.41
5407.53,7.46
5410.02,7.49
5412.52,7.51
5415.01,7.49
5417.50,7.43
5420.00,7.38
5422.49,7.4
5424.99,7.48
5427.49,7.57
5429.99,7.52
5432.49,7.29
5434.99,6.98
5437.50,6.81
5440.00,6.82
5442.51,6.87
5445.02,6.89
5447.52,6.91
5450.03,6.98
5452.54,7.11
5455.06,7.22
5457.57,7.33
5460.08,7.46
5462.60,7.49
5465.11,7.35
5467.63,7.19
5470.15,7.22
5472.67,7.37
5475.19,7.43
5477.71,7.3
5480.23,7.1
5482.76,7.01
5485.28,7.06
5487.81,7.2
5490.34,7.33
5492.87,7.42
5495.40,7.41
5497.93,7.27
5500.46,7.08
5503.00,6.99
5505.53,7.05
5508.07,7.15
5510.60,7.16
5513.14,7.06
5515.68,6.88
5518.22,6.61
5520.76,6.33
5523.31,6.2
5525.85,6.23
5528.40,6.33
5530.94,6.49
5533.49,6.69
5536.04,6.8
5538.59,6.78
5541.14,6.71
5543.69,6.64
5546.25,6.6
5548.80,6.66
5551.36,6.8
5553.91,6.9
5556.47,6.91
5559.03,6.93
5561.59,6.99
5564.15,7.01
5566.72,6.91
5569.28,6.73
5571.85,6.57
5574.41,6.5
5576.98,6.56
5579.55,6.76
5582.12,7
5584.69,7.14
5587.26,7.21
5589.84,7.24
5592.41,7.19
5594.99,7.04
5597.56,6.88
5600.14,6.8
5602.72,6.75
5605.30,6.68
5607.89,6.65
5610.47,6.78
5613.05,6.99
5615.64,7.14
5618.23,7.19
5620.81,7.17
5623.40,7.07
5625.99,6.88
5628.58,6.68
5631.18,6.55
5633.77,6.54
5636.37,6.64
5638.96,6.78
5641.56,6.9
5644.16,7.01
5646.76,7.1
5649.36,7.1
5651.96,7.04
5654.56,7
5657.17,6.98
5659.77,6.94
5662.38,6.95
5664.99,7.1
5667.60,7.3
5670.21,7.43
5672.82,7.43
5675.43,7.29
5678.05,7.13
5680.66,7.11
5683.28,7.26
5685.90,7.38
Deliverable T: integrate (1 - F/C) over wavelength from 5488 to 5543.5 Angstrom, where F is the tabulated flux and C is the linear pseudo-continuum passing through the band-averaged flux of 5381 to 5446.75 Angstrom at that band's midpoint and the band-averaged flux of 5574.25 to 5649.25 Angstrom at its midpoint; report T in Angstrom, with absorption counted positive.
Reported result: 1.41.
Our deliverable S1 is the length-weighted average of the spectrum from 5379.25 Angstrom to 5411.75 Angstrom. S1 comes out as 7.1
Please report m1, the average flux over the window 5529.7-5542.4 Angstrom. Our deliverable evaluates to 6.69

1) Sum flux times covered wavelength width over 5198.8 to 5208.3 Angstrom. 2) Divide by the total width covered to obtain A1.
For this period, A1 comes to 7.37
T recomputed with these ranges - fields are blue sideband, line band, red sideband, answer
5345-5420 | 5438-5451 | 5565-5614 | 0.5 Angstrom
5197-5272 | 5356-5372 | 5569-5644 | -0.3 Angstrom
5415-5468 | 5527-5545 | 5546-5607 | 0.9 Angstrom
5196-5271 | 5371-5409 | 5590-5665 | 0.7 Angstrom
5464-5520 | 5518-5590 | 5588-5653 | 3.2 Angstrom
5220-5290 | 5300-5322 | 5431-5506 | -0.4 Angstrom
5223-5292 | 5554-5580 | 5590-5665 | 0.8 Angstrom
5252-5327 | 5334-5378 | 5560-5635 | -0.7 Angstrom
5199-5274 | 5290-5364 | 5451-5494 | 0.8 Angstrom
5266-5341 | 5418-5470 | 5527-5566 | -1.8 Angstrom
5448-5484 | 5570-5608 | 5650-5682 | 1.7 Angstrom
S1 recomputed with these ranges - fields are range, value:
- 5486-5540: 6.88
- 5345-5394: 7.22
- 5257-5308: 7.31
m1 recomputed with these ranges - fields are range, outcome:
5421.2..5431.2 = 7.49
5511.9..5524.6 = 6.61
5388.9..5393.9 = 6.87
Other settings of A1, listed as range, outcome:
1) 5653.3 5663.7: 6.96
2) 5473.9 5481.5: 7.28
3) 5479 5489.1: 7.09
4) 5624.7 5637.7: 6.66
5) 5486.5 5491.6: 7.26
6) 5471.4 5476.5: 7.4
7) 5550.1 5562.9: 6.91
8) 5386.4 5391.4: 6.98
